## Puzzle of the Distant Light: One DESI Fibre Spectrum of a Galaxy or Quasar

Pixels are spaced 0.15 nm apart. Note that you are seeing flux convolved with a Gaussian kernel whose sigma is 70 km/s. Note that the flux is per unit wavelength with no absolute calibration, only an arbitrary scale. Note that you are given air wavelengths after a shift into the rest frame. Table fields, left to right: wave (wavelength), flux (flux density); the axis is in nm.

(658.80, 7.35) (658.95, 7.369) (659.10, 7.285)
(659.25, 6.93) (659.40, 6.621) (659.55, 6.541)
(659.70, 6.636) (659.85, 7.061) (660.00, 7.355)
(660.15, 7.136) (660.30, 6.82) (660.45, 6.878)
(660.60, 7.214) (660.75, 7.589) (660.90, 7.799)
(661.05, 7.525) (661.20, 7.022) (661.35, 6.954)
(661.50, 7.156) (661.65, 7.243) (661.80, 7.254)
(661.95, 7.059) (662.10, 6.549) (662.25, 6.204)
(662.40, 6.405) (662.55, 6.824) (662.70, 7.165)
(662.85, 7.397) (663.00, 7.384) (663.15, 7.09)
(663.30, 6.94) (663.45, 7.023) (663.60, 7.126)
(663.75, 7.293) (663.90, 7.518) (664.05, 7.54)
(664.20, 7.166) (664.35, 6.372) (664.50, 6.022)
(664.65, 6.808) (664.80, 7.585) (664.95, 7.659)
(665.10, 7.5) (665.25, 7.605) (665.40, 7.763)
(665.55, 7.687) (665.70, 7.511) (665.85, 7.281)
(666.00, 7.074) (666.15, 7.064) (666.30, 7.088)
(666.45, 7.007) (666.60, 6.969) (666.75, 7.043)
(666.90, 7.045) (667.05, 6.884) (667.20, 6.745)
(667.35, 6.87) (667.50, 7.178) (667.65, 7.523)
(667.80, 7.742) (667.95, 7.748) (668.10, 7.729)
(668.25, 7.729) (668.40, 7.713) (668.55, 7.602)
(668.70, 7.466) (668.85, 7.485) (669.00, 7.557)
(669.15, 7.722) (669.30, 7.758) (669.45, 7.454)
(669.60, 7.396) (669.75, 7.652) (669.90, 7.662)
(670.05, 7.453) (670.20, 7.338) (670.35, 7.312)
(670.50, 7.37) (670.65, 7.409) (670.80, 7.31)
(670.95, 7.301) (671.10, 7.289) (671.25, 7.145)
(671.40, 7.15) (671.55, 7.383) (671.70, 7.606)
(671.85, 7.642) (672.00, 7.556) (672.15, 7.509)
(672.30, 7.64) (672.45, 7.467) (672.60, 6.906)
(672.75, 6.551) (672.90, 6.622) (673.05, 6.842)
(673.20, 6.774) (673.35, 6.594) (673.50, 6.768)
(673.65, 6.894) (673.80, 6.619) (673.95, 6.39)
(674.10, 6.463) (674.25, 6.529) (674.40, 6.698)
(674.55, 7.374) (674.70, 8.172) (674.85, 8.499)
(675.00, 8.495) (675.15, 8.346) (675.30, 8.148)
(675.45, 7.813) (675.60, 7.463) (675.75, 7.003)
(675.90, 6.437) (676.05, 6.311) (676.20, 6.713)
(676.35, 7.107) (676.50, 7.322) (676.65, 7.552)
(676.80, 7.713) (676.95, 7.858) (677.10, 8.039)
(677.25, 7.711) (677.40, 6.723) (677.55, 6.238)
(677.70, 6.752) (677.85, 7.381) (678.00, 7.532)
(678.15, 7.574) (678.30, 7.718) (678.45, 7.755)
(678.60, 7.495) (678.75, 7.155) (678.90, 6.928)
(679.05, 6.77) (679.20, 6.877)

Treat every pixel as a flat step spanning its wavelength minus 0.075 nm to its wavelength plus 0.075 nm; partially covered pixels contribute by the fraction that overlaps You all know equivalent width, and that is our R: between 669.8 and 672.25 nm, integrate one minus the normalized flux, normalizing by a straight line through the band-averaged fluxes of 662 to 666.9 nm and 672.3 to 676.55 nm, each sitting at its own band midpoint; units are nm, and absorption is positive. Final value -0.10 nm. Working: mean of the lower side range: 7.11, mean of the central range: 7.41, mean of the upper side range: 7.13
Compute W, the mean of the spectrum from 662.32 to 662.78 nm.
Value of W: 6.8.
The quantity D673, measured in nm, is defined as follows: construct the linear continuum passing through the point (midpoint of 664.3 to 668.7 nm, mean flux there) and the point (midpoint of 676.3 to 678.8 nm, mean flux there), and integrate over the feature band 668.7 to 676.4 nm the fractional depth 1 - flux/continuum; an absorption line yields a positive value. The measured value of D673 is 0.06 nm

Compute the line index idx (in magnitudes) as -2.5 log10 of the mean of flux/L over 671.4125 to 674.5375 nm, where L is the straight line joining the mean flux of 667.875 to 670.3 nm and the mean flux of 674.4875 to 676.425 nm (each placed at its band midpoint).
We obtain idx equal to 0.09 mag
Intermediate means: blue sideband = 7.59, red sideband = 7.53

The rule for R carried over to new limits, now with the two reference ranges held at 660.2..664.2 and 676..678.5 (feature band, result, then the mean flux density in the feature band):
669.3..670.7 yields -0.050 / 7.47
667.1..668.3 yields -0.035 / 7.39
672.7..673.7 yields 0.073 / 6.72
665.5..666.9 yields -0.002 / 7.17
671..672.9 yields -0.015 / 7.29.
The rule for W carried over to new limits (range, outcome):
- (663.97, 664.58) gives 6.78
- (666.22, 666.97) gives 7.03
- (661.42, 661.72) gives 7.19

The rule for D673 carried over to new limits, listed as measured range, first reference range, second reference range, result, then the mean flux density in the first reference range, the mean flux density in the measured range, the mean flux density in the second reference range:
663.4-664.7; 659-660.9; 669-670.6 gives 0.04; 7.04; 6.99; 7.51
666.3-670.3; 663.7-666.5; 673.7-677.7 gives -0.08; 7.24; 7.4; 7.28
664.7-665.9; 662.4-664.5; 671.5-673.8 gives -0.08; 7.08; 7.56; 7.1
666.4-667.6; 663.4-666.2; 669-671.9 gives 0.06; 7.25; 6.98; 7.44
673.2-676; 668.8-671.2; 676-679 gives 0.04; 7.46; 7.24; 7.28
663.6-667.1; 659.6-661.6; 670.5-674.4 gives -0.04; 7.16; 7.2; 7.05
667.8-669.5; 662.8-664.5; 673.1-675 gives -0.14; 7.11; 7.64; 7.04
